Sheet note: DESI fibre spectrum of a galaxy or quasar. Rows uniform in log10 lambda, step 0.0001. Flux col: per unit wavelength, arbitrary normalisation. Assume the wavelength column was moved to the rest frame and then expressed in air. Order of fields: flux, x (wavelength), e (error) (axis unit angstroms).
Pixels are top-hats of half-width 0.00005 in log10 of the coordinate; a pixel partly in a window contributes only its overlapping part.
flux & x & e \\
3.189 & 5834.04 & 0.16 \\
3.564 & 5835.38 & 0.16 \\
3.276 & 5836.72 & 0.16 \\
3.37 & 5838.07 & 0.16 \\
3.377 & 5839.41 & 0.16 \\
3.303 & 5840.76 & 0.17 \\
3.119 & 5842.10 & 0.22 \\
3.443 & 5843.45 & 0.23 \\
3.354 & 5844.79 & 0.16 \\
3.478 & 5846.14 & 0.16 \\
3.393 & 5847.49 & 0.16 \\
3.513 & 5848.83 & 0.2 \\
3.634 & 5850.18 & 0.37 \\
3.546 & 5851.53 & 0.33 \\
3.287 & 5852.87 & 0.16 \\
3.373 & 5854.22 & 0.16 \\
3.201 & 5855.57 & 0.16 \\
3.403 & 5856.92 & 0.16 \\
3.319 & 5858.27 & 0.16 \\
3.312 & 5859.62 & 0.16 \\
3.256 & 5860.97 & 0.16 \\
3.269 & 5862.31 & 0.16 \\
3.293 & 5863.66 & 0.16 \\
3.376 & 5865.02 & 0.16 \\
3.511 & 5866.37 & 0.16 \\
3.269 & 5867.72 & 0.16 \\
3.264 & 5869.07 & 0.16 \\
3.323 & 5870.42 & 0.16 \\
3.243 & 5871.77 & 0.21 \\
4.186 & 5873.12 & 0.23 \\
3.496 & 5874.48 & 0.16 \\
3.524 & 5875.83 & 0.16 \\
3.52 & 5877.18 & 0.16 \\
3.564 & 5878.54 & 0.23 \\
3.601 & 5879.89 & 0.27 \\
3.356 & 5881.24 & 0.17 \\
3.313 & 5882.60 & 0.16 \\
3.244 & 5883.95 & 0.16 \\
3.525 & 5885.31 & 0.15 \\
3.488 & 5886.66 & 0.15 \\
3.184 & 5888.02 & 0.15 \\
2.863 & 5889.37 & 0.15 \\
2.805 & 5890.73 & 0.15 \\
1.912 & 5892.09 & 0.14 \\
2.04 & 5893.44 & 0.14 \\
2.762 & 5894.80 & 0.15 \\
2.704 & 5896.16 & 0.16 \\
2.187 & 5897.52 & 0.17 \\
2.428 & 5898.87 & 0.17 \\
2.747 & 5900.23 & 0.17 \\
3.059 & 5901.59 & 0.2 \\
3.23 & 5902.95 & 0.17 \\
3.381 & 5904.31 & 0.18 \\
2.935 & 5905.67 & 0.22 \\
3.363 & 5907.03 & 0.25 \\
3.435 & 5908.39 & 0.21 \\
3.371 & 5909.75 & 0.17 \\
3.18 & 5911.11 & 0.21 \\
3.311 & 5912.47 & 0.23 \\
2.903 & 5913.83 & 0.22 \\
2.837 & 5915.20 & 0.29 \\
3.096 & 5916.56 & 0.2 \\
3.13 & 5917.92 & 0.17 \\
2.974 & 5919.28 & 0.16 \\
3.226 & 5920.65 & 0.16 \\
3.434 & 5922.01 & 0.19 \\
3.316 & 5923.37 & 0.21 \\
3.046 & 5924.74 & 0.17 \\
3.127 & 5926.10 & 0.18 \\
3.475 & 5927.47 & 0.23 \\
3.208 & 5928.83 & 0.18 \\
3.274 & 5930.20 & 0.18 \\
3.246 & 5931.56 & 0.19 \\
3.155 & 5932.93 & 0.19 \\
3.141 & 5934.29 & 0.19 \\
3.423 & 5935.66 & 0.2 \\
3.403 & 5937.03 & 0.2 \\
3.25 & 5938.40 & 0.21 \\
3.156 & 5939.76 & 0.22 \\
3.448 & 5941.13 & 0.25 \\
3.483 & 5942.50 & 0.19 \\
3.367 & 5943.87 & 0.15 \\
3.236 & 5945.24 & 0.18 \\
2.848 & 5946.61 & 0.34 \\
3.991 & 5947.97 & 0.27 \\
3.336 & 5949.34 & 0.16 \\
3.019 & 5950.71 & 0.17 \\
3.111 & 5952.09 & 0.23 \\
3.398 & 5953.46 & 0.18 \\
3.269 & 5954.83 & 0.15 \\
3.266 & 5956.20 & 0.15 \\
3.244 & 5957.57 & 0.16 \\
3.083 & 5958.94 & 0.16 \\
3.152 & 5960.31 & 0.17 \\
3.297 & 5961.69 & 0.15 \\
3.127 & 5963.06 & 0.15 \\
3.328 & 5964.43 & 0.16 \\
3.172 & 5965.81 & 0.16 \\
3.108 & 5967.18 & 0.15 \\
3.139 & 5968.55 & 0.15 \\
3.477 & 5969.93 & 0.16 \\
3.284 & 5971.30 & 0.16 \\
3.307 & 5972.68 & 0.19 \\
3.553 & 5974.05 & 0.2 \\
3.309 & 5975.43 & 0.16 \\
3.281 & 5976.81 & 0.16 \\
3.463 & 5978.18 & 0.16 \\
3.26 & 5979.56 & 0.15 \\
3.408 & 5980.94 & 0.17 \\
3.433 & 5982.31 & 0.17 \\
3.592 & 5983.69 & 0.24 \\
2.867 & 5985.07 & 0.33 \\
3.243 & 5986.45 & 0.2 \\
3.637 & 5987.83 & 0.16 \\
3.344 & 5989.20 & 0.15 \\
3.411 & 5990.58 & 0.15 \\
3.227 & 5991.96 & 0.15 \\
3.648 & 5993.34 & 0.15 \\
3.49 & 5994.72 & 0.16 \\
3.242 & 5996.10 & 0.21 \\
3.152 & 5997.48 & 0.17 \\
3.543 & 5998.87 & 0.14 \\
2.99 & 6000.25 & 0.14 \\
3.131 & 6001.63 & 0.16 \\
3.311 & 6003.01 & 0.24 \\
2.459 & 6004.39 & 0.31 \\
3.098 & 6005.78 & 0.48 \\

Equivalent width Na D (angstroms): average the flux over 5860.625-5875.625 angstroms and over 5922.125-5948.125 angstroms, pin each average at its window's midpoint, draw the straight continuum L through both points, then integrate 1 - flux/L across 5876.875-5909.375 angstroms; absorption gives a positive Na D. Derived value 3.31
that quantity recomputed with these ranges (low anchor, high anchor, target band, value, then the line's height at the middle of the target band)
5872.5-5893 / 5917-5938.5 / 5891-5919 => 3.1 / 3.26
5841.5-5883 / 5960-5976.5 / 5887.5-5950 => 4.5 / 3.34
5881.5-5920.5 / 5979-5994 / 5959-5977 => 0.1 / 3.29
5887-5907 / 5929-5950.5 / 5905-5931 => -1.4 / 3.03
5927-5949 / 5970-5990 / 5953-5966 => 0.4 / 3.34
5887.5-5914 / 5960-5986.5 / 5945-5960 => -0.4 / 3.18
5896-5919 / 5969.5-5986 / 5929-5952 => -0.8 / 3.18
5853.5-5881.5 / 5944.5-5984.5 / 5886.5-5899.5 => 3.0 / 3.38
